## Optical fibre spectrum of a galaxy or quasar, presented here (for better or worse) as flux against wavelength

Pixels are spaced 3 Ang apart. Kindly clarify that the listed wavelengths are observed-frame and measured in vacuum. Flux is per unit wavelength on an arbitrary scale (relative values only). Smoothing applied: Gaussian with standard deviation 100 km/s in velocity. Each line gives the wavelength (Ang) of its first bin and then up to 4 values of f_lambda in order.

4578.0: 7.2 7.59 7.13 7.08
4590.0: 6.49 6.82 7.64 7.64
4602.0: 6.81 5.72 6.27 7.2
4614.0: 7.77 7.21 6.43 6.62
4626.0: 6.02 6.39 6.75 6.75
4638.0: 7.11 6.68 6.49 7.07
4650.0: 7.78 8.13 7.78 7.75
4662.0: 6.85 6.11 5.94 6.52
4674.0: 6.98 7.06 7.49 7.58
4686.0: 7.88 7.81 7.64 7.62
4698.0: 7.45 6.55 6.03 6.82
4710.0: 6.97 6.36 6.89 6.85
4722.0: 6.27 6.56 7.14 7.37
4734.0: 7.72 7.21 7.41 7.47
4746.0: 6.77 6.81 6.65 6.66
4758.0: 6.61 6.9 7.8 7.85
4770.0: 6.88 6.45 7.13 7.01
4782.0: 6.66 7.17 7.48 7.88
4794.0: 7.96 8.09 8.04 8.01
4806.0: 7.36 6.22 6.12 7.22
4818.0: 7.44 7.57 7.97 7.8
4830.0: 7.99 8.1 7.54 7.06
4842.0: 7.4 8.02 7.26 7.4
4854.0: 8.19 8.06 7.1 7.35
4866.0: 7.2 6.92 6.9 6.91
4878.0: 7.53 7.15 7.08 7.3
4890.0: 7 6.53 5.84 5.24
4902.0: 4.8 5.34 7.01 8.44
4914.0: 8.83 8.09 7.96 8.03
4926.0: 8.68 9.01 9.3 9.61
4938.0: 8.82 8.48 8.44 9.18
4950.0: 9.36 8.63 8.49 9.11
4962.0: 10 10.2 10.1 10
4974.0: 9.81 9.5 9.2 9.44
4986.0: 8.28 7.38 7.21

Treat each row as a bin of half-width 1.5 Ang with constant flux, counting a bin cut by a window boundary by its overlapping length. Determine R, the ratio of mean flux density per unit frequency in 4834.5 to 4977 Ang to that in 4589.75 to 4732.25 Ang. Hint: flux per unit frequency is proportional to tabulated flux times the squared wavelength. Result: 1.27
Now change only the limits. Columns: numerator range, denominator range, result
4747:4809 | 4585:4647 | 1.14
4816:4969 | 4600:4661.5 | 1.26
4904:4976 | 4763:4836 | 1.26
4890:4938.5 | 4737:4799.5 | 1.12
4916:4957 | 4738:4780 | 1.34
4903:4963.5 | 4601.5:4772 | 1.35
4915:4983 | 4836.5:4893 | 1.29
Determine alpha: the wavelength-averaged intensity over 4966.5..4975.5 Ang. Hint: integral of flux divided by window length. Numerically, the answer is 9.97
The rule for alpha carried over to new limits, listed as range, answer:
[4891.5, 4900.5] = 5.87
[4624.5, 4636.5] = 6.48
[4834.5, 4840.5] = 7.3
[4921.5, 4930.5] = 8.57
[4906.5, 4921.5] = 8.07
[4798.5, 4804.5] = 8.03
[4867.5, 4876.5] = 6.91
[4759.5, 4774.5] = 7.18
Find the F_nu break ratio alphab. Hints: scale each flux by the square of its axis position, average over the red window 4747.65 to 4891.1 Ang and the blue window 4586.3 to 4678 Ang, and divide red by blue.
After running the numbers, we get 1.15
